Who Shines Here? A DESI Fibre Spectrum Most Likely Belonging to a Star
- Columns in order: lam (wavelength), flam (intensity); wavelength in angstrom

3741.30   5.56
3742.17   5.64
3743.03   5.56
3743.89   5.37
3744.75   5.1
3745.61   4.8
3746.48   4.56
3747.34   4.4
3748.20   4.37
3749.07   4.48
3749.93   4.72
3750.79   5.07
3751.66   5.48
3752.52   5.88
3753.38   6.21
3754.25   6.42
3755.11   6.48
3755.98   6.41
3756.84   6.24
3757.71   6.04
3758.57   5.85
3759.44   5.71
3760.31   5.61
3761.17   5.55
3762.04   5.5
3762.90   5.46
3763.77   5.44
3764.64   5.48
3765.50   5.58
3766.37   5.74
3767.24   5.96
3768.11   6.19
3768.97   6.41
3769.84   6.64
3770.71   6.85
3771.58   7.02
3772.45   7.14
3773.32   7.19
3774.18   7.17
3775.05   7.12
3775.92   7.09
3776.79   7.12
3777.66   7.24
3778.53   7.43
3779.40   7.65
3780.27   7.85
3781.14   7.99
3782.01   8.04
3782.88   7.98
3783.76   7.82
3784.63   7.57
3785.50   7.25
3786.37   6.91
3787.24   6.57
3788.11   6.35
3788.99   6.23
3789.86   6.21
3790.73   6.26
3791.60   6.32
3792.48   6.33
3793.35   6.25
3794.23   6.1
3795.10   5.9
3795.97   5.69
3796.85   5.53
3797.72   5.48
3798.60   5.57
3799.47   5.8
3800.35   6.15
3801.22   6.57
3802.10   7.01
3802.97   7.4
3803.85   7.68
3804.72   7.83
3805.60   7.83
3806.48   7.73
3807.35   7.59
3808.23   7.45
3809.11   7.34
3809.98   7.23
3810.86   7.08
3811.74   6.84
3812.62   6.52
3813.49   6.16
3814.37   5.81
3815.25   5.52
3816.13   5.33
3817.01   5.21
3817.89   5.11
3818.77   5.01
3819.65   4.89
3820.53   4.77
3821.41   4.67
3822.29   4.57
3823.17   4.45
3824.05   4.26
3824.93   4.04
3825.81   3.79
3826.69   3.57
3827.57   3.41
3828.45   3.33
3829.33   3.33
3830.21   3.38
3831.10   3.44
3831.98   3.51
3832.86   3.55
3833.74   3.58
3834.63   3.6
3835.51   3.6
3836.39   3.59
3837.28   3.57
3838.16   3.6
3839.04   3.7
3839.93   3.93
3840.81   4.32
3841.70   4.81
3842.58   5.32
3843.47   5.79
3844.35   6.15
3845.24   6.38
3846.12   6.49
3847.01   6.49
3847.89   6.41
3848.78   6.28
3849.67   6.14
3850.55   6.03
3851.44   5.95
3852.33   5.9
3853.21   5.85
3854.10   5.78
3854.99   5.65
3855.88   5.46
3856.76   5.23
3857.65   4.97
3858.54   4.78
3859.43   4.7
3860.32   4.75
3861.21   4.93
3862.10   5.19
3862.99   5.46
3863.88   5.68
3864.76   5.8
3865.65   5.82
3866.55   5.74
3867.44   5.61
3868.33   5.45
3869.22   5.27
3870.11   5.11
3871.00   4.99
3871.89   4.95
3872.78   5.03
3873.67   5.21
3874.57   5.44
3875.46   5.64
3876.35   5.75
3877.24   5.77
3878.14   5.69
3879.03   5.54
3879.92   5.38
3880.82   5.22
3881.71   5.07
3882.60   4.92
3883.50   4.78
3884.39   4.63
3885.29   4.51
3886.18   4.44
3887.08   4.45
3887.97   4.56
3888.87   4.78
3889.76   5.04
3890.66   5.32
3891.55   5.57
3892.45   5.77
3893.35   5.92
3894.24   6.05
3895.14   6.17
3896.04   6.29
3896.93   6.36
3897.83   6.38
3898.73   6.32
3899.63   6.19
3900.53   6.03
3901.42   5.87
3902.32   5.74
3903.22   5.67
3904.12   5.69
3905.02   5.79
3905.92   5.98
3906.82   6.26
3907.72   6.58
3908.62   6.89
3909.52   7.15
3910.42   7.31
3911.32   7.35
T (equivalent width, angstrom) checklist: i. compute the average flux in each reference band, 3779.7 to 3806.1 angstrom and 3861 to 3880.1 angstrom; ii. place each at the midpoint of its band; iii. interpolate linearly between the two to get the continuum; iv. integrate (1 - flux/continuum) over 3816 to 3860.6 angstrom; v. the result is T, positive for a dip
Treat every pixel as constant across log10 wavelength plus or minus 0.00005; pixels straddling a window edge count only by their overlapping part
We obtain 9.0 angstrom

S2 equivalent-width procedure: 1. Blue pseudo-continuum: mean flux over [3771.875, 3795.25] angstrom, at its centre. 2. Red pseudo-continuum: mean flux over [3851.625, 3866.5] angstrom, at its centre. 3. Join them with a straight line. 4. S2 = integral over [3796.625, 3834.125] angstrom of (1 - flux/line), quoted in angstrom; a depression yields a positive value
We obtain 5.3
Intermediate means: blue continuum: 7.02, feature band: 5.47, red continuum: 5.39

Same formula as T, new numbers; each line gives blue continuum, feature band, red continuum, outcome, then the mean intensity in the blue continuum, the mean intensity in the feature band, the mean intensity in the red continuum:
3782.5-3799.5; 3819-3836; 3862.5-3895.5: 5.9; 6.41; 3.9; 5.31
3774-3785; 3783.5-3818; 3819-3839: -3.9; 7.55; 6.55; 3.85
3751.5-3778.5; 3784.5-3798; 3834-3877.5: -0.7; 6.29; 6.29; 5.26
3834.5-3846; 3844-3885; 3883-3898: -4.8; 4.57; 5.5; 5.33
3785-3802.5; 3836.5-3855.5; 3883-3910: 1.7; 6.23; 5.42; 5.71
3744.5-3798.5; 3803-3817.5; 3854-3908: -2.1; 6.25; 6.83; 5.46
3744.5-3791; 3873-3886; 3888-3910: 1.7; 6.3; 5.23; 5.97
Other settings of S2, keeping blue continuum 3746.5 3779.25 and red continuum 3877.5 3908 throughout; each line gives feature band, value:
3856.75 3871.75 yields 1.1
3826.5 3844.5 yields 5.8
